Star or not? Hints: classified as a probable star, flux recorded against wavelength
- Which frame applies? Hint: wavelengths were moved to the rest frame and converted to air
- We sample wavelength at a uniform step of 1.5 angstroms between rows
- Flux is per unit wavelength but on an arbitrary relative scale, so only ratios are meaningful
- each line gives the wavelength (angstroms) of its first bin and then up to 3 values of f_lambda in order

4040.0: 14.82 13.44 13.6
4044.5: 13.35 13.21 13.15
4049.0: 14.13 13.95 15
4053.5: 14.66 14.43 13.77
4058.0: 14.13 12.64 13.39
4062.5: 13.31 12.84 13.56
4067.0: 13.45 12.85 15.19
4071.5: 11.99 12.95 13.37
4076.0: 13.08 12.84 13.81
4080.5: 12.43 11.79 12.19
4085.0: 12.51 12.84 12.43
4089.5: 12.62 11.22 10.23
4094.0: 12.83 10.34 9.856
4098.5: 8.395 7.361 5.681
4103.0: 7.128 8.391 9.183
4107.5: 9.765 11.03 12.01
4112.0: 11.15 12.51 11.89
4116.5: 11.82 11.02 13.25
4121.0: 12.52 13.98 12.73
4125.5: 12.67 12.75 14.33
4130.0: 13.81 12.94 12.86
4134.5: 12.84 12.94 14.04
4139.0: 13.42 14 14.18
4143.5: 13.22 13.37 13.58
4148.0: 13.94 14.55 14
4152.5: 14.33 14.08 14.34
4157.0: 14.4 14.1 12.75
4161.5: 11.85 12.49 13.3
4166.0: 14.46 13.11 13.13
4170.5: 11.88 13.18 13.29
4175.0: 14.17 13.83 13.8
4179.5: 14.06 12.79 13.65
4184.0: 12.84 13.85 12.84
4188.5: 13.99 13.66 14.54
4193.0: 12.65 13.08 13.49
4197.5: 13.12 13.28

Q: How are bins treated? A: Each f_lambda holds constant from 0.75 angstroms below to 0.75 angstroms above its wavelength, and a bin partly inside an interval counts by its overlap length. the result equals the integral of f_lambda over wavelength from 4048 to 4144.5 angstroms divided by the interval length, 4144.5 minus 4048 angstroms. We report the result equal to 12.4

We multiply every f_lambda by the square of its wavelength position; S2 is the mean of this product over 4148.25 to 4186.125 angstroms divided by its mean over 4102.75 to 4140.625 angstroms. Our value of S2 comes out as 1.14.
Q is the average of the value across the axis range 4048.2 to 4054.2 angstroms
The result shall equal 14.4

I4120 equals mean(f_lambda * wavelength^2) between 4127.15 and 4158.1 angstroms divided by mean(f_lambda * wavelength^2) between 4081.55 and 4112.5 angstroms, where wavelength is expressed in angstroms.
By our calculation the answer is 1.35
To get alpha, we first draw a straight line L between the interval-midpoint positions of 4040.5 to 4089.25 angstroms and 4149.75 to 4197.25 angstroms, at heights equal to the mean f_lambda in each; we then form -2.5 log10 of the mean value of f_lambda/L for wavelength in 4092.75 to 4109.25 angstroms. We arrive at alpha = 0.42 mag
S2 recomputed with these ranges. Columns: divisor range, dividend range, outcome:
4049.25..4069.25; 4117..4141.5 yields 0.99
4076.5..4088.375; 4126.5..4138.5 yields 1.08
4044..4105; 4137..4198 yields 1.15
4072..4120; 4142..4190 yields 1.25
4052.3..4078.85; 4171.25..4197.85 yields 1.06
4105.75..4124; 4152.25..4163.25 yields 1.17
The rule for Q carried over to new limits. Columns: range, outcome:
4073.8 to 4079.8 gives 13.3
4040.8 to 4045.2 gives 13.5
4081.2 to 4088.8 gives 12.4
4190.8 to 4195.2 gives 13.4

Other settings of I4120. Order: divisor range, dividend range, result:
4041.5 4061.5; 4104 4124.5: 0.86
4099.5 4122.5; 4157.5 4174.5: 1.28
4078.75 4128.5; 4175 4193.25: 1.26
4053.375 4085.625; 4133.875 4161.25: 1.08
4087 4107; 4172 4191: 1.46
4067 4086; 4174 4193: 1.11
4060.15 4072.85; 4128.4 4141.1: 1.04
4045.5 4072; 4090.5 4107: 0.68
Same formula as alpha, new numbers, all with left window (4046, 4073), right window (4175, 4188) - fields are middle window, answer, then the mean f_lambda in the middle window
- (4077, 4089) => 0.08 mag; 12.6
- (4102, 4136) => 0.15 mag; 11.8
